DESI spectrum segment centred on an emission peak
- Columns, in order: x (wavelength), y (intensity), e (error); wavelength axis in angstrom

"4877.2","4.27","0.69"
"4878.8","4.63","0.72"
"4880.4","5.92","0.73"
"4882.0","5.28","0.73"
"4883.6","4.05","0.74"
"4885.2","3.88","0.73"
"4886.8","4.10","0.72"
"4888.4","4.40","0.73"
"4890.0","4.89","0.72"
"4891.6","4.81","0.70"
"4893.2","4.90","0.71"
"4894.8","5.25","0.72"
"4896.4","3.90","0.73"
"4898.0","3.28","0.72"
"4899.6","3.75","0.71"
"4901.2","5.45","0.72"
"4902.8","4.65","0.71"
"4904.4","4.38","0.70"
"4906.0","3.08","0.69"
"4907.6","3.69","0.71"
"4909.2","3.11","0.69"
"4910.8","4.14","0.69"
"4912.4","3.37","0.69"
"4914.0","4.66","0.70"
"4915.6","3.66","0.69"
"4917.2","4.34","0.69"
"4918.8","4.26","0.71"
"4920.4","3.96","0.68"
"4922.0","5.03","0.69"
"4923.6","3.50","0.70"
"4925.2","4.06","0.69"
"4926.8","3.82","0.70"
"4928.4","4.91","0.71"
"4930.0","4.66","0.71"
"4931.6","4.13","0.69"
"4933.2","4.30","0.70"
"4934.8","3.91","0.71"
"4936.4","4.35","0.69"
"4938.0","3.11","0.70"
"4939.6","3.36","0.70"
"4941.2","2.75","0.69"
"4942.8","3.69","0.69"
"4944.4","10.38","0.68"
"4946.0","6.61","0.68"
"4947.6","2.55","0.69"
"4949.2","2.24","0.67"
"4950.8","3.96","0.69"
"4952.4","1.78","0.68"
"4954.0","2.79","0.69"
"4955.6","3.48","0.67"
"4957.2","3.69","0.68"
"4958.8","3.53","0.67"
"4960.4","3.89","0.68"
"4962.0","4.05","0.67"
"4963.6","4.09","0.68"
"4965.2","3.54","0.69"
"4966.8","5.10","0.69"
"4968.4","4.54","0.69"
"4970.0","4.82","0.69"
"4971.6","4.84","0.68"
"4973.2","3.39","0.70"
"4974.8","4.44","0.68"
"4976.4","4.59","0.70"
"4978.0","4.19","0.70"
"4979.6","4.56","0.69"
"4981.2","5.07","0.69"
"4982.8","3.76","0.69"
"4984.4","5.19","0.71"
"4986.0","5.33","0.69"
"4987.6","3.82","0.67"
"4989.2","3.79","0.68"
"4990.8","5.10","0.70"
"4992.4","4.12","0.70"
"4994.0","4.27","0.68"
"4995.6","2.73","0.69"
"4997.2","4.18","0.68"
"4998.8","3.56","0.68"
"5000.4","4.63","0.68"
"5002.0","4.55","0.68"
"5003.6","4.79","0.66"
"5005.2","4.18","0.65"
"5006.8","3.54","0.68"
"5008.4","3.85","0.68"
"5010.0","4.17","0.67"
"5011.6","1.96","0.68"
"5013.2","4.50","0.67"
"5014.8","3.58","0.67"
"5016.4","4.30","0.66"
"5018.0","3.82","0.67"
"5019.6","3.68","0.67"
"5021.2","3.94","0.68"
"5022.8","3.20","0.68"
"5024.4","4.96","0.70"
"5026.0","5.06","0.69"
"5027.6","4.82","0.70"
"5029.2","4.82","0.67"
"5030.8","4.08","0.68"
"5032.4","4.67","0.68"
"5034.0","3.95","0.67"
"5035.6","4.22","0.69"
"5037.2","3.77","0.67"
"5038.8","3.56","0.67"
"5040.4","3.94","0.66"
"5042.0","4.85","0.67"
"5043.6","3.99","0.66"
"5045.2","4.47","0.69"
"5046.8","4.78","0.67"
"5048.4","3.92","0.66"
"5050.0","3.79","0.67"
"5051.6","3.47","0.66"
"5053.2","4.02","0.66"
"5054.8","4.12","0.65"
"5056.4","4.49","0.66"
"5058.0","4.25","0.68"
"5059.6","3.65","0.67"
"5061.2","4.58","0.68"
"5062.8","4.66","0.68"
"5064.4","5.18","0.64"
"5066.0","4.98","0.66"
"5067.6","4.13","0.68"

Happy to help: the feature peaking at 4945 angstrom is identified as H-gamma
